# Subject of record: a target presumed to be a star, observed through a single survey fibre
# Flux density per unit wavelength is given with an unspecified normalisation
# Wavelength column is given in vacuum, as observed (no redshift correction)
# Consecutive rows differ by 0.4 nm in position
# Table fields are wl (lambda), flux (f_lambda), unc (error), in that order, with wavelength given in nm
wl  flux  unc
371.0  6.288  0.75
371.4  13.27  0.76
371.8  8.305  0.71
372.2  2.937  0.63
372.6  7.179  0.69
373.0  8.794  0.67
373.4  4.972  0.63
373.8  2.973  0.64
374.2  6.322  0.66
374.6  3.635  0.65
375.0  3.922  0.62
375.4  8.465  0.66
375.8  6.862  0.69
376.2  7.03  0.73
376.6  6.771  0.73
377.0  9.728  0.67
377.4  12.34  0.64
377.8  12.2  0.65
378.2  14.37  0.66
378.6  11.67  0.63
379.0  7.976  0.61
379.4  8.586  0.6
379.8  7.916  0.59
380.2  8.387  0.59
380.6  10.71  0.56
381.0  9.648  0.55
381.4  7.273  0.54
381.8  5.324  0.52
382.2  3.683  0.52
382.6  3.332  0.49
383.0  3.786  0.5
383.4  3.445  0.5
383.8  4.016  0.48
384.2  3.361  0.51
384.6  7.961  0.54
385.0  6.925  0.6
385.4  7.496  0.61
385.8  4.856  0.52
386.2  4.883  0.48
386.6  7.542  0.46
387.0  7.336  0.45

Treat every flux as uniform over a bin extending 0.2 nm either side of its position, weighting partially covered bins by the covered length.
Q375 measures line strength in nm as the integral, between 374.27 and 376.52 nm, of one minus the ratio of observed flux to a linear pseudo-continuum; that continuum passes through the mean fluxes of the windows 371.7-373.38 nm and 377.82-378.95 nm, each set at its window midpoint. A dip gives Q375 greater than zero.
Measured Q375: 0.80 nm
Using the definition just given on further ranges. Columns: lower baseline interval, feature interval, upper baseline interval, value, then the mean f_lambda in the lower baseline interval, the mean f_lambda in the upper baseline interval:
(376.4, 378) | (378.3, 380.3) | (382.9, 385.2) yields -0.12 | 10.3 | 4.96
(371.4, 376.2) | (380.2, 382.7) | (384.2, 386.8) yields -0.25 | 6.21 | 6.36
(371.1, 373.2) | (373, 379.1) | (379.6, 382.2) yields -0.03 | 8.01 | 7.86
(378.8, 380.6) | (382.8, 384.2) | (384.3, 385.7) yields 0.70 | 8.49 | 6.98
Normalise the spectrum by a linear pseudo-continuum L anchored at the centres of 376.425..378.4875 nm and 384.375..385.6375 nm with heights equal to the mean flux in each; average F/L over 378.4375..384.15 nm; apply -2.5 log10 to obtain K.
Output 0.368 mag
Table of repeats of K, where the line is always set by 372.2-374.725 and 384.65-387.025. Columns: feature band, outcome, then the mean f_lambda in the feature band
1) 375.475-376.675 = -0.23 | 7.06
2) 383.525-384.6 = 0.39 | 4.47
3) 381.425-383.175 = 0.39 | 4.36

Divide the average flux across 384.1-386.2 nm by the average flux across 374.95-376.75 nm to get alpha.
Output 0.90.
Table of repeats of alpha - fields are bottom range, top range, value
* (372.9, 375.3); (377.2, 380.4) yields 2.05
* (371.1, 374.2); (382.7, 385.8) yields 0.76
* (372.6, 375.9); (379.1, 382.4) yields 1.33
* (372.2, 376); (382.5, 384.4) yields 0.63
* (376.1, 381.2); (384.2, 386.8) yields 0.65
